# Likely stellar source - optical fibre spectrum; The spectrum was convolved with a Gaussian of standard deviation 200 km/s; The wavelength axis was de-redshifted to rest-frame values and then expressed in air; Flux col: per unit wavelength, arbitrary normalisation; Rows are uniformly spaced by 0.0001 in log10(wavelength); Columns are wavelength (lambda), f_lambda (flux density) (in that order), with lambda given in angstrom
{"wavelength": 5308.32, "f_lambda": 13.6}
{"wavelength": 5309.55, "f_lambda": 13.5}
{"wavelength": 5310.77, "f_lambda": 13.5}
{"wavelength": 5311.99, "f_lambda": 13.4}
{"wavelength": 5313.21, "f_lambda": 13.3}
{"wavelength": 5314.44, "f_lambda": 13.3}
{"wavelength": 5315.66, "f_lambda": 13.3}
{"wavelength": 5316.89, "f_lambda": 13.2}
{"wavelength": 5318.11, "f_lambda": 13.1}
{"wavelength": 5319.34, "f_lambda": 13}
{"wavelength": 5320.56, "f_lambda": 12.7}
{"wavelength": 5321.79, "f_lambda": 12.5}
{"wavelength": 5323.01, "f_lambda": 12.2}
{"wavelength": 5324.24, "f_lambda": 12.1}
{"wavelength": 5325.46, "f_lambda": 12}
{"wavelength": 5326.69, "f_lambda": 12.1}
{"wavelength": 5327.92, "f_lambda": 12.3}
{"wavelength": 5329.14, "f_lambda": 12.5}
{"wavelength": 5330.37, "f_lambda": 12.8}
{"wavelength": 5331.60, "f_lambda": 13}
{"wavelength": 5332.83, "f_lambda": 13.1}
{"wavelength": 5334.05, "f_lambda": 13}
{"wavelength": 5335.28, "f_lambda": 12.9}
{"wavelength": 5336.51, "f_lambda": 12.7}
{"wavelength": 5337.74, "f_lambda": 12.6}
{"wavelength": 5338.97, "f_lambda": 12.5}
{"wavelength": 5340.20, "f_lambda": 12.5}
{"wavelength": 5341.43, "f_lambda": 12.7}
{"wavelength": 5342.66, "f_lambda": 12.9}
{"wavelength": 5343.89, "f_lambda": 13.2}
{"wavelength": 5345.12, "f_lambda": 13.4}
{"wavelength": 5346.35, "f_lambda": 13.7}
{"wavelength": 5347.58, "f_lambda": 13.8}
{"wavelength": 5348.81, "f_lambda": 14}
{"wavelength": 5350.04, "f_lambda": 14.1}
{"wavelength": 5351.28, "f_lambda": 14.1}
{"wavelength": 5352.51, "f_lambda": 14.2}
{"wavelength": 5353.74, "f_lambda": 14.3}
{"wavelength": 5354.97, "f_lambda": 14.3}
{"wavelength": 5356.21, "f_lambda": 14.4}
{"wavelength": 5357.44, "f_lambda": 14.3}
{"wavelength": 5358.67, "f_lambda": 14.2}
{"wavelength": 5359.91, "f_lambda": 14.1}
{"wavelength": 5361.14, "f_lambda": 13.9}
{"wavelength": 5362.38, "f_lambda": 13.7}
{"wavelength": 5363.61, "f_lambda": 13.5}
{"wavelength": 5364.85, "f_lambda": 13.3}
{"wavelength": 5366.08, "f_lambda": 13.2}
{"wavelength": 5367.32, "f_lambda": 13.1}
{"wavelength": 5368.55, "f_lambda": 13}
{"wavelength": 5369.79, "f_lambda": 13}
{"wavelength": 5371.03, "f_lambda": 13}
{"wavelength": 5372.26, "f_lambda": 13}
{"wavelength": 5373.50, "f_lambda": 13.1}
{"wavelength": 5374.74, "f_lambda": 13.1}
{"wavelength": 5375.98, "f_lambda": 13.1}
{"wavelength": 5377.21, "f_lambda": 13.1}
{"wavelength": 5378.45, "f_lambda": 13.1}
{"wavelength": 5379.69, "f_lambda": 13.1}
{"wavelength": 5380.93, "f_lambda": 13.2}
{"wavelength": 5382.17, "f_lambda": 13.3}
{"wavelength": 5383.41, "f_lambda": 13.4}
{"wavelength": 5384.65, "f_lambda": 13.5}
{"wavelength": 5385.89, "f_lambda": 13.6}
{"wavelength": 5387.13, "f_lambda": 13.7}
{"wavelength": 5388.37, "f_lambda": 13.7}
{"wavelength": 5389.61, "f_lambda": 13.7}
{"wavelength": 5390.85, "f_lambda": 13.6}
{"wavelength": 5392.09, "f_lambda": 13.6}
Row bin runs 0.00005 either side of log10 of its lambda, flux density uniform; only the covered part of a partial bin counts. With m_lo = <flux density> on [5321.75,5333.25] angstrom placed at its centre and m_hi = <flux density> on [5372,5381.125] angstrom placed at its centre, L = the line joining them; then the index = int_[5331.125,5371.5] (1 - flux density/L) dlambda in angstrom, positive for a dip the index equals -2.2 angstrom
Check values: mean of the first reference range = 12.4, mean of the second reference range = 13.1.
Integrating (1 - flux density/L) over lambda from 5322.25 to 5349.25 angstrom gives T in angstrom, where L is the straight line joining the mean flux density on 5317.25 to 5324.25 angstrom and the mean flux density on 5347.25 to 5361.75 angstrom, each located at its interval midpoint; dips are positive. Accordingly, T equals 1.1 angstrom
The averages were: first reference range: 12.7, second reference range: 14.2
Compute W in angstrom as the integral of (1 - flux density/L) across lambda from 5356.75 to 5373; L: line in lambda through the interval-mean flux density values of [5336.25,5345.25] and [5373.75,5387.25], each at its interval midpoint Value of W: -0.5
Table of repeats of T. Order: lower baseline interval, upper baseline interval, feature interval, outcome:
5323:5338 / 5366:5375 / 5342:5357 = -1.3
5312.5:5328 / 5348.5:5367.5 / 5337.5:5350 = 0.3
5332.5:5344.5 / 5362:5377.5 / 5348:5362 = -1.3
